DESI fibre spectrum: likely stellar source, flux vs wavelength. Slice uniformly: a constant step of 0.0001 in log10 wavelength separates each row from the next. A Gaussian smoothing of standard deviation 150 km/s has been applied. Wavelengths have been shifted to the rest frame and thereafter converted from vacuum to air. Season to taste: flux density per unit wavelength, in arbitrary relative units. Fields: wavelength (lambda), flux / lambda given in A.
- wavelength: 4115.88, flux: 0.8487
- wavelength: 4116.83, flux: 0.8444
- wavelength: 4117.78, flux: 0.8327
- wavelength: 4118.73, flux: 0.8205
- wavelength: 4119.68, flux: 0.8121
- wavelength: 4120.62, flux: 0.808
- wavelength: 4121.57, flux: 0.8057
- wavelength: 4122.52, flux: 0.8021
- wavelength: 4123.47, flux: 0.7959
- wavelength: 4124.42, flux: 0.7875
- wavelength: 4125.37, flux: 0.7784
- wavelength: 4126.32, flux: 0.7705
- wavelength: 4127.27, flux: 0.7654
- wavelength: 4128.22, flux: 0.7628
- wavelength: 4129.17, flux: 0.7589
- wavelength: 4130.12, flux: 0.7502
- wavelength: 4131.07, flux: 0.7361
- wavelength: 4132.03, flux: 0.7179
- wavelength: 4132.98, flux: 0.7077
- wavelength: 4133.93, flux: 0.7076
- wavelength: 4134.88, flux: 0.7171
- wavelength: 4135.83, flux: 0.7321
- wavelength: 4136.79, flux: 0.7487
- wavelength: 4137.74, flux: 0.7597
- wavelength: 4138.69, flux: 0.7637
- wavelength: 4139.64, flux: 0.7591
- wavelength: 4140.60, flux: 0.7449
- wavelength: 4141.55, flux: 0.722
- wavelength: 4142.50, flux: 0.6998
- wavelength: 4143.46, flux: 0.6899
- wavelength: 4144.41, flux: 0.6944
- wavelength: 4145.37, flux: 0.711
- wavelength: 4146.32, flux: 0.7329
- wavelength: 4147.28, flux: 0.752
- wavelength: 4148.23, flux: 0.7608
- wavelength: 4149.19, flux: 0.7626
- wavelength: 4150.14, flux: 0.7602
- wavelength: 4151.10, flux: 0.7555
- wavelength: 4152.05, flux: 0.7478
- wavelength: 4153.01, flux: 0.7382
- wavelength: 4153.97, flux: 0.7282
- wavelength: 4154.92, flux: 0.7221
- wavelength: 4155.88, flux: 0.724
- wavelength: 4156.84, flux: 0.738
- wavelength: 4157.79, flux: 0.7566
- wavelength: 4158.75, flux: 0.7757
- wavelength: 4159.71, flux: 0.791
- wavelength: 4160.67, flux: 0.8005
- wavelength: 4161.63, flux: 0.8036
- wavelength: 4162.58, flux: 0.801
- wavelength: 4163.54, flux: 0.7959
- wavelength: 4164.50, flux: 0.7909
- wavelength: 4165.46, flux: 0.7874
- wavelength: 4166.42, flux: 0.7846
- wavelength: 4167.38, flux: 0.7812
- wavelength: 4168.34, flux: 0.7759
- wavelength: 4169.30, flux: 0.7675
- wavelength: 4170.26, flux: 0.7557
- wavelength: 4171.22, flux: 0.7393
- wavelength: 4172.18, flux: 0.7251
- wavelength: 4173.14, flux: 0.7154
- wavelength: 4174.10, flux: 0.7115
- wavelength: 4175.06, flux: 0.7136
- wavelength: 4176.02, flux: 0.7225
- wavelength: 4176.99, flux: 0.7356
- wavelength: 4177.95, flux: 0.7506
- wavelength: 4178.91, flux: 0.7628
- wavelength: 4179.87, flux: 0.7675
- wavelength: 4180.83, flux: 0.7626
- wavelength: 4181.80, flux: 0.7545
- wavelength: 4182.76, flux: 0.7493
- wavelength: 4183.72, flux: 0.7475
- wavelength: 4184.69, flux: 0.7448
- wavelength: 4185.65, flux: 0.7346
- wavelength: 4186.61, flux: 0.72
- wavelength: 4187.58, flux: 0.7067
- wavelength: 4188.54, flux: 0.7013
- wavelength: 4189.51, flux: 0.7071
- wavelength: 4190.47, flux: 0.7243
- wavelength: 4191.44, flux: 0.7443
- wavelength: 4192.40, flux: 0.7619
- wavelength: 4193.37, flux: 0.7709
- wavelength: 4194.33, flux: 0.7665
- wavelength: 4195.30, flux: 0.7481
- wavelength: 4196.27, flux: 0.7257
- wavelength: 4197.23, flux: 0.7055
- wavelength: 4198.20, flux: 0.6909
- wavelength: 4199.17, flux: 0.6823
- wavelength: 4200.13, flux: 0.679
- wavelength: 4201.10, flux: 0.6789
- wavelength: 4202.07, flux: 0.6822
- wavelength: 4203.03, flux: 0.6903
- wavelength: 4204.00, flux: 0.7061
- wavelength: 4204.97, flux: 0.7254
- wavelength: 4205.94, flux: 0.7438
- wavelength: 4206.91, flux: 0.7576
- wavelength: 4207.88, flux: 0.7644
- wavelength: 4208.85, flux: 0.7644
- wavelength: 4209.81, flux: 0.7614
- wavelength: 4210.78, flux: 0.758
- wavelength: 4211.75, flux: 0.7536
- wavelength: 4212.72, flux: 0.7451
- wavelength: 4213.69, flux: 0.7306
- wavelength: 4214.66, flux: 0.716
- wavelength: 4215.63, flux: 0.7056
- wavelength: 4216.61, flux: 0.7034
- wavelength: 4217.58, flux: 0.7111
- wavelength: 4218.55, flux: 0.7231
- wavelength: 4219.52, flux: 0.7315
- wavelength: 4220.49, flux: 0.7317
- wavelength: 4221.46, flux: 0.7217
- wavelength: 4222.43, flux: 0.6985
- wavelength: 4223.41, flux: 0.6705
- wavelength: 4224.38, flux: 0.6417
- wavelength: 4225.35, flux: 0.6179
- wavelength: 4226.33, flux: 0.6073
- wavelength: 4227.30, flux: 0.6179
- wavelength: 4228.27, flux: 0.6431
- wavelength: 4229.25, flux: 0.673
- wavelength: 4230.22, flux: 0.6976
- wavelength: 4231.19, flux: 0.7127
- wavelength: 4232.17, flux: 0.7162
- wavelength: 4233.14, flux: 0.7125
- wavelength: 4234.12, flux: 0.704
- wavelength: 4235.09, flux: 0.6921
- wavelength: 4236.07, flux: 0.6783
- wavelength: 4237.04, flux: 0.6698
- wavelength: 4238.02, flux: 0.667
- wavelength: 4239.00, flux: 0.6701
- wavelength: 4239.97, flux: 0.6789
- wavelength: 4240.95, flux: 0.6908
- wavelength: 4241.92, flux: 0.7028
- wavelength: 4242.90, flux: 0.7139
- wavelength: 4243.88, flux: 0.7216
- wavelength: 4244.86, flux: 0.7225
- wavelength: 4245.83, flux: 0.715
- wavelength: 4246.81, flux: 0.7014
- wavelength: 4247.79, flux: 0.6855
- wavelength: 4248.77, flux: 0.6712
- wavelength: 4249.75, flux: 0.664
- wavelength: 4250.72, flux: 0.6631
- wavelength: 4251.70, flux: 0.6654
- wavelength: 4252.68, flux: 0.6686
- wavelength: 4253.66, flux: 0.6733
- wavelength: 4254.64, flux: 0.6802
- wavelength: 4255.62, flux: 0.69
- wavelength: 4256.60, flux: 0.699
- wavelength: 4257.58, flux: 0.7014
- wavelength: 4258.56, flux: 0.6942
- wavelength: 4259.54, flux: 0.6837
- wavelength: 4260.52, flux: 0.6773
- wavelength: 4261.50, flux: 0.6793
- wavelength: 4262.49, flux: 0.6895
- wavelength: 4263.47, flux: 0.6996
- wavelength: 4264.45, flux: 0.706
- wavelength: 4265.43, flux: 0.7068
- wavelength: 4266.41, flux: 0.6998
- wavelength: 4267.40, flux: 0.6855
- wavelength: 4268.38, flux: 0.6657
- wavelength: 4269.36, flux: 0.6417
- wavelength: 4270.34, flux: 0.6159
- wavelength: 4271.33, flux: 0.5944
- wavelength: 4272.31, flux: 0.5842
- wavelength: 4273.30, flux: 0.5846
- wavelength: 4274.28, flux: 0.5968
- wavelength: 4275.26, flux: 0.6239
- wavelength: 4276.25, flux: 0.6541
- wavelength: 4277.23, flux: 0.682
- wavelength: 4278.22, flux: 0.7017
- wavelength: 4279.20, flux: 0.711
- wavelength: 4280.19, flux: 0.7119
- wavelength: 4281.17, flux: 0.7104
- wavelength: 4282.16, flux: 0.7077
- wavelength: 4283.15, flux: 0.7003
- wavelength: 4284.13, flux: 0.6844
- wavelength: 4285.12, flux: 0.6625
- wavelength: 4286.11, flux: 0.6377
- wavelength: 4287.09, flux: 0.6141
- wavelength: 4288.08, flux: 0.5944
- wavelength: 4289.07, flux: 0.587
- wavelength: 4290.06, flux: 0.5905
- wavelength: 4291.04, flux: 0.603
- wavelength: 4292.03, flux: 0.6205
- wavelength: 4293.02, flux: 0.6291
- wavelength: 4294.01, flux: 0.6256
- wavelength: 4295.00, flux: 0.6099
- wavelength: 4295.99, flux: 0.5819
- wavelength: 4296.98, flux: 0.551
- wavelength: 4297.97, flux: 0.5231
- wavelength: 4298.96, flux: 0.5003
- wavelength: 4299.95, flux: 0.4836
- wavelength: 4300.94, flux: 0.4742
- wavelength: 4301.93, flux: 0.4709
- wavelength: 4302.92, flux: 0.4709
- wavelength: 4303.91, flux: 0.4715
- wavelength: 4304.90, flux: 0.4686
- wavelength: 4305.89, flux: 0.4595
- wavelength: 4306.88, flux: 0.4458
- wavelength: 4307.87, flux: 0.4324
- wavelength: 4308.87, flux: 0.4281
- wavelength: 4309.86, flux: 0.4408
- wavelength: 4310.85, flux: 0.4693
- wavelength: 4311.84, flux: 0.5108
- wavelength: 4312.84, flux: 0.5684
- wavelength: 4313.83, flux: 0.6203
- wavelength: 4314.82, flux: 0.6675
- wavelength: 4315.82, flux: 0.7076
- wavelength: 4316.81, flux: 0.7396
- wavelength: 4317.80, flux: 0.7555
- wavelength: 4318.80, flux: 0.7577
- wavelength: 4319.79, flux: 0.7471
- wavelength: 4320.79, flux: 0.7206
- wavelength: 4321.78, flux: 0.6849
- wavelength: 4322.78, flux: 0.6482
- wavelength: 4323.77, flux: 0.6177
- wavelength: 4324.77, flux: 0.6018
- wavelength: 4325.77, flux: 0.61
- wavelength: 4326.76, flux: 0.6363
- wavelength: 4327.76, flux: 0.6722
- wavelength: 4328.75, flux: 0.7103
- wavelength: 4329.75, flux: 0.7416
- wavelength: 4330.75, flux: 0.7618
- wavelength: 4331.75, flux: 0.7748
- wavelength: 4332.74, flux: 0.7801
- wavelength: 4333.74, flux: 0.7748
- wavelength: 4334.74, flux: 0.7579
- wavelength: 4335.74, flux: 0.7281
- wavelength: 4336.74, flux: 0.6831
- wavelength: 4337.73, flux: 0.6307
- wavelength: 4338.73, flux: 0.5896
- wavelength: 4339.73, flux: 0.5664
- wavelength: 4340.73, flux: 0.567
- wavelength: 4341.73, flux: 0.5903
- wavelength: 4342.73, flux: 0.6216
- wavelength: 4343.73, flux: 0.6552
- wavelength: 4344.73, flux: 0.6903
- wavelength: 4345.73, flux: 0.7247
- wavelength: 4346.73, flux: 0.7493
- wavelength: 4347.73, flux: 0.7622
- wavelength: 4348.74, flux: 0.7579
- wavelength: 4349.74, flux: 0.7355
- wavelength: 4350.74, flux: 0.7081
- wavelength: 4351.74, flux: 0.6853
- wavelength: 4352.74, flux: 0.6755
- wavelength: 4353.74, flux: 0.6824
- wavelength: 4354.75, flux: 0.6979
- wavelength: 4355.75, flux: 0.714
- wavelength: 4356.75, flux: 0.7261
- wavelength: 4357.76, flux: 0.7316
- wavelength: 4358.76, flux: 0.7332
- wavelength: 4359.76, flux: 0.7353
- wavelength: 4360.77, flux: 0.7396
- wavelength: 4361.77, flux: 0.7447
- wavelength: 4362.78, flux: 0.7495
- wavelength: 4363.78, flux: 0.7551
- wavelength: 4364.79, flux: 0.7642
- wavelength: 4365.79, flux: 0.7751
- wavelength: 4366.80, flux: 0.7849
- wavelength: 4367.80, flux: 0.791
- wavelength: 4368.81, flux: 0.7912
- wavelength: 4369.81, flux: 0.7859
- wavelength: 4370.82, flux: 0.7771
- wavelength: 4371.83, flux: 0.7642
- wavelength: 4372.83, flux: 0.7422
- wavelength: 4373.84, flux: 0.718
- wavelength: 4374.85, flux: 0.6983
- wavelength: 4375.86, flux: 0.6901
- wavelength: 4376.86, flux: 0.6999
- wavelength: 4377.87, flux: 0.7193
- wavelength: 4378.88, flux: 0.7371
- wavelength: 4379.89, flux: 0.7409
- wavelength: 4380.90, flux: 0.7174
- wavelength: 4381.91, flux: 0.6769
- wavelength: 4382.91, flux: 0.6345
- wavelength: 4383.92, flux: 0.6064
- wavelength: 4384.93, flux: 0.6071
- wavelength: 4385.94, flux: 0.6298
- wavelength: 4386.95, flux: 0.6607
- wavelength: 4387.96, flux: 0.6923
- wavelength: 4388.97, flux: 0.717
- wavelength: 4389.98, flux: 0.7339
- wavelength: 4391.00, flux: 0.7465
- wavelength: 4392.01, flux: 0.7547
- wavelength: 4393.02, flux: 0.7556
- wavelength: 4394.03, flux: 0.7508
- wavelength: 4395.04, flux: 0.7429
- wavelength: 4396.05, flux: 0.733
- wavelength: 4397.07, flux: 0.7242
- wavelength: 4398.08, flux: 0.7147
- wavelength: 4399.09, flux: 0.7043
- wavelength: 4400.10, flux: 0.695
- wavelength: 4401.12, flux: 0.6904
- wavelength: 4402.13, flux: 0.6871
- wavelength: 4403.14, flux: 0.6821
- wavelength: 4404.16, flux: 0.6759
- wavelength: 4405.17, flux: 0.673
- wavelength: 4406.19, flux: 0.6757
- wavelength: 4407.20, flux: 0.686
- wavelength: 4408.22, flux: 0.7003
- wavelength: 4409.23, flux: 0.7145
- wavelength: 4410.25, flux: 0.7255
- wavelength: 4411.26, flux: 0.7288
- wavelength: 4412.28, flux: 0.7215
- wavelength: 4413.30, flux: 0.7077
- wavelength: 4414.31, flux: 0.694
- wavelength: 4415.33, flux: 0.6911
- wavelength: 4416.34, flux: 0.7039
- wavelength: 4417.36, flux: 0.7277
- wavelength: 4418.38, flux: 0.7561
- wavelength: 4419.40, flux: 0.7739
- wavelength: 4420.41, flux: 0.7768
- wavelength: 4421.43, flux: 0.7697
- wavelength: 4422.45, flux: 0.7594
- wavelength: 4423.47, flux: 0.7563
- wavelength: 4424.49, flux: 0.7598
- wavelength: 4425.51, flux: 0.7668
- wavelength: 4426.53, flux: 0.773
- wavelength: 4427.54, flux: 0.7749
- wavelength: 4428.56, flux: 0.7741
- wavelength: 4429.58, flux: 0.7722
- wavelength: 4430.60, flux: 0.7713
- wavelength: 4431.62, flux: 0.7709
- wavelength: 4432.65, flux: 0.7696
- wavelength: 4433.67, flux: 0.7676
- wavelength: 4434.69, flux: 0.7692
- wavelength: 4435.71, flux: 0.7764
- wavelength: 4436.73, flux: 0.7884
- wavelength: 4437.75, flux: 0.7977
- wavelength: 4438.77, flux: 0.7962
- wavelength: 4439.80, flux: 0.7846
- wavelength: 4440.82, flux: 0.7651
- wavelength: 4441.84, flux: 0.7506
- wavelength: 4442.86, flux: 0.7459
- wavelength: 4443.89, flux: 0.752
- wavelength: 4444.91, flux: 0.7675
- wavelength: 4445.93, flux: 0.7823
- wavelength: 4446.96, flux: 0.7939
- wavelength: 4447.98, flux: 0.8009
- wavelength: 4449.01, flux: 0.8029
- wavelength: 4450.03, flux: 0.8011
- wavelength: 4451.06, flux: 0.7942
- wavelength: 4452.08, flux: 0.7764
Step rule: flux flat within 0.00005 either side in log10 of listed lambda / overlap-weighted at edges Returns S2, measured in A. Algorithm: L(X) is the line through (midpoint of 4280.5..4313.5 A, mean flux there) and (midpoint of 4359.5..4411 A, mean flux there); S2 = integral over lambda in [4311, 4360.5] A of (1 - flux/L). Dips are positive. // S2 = -4.72 A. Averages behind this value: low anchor 0.556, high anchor 0.718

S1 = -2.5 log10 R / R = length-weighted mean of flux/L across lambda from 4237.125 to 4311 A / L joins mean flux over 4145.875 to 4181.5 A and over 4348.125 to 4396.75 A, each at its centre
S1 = 0.18 mag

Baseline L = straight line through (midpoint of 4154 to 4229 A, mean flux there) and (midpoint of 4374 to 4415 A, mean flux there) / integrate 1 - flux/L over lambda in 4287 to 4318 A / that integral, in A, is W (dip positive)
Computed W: 7.1 A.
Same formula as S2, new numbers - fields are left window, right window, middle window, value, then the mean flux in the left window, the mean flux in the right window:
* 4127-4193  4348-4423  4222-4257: 2.66 A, 0.745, 0.72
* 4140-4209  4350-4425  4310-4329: 2.00 A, 0.741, 0.72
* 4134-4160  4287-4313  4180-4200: -1.56 A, 0.739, 0.525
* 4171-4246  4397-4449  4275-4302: 3.98 A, 0.714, 0.744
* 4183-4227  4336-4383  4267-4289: 1.95 A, 0.718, 0.712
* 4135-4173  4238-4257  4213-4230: 0.48 A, 0.753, 0.688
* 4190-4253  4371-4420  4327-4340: -0.01 A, 0.704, 0.707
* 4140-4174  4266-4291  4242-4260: -0.48 A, 0.752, 0.649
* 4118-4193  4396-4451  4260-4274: 1.70 A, 0.752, 0.745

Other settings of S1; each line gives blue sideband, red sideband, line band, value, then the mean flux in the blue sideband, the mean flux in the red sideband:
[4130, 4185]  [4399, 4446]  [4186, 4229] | 0.05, 0.747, 0.742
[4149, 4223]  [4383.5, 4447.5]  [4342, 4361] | 0.04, 0.74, 0.734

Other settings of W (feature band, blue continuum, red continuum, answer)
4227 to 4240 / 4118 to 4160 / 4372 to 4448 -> 1.1 A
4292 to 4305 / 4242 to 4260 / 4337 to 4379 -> 3.1 A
